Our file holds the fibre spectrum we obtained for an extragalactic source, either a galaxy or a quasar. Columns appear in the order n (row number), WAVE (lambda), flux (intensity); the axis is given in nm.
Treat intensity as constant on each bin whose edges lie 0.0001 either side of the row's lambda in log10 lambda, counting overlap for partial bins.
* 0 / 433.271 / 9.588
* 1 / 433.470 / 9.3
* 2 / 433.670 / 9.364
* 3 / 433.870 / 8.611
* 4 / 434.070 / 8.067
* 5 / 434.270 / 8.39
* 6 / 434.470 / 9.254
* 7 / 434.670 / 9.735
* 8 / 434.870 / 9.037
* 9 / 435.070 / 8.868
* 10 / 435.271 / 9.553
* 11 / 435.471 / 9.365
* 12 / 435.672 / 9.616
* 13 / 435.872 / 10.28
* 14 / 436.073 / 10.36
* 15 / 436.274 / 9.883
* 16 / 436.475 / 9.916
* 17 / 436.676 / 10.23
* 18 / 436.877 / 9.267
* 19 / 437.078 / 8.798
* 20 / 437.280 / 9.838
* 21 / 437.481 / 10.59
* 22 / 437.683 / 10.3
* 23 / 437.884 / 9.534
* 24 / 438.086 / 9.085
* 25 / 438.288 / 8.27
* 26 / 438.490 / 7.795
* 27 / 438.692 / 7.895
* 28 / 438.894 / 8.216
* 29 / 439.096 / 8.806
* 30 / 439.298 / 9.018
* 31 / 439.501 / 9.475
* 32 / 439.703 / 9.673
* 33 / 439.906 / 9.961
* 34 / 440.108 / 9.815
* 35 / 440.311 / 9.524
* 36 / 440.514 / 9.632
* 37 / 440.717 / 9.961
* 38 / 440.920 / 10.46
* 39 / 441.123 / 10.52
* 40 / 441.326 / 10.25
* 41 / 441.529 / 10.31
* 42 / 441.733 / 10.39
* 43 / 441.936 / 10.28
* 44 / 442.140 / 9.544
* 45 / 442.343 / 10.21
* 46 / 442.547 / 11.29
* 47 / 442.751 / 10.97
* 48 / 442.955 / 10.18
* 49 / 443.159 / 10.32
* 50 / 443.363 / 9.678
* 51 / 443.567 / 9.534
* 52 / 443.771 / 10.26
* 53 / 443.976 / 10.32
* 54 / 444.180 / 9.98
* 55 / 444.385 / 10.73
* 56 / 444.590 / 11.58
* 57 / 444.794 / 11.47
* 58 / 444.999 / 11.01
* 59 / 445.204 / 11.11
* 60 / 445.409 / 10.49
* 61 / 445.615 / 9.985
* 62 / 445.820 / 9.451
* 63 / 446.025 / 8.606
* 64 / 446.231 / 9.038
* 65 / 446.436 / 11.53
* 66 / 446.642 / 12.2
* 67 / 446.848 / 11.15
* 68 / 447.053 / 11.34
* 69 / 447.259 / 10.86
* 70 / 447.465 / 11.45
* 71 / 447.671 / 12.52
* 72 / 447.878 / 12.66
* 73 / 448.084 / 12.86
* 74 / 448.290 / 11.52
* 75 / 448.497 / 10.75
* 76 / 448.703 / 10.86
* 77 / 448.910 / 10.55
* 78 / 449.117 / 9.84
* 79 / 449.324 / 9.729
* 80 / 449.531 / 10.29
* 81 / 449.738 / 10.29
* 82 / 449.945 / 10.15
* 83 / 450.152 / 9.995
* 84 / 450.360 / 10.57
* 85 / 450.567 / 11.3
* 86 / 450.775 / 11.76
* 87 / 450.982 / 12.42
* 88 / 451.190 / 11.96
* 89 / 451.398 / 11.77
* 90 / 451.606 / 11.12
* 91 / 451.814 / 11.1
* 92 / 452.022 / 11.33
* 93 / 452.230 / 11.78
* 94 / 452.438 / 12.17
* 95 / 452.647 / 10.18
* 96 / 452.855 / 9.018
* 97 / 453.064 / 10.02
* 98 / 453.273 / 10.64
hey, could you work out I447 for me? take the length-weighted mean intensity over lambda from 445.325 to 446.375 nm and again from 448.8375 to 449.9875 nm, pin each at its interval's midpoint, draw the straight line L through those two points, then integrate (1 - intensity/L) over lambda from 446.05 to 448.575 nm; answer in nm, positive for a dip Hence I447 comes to -0.41 nm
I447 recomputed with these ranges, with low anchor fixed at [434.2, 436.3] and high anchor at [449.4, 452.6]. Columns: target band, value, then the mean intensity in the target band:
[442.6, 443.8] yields 0.016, 10.2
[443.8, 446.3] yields 0.048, 10.3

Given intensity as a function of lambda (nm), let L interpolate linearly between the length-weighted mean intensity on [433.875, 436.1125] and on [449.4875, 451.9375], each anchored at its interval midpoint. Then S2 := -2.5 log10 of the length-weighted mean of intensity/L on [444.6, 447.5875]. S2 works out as -0.02 mag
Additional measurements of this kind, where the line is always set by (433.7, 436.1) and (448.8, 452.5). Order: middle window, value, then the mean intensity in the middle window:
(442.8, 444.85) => -0.018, 10.4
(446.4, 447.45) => -0.083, 11.4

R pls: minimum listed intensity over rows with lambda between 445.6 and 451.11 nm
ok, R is 8.606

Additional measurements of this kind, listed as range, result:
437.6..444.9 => 7.795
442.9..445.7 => 9.534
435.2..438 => 8.798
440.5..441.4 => 9.632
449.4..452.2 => 9.995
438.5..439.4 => 7.895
